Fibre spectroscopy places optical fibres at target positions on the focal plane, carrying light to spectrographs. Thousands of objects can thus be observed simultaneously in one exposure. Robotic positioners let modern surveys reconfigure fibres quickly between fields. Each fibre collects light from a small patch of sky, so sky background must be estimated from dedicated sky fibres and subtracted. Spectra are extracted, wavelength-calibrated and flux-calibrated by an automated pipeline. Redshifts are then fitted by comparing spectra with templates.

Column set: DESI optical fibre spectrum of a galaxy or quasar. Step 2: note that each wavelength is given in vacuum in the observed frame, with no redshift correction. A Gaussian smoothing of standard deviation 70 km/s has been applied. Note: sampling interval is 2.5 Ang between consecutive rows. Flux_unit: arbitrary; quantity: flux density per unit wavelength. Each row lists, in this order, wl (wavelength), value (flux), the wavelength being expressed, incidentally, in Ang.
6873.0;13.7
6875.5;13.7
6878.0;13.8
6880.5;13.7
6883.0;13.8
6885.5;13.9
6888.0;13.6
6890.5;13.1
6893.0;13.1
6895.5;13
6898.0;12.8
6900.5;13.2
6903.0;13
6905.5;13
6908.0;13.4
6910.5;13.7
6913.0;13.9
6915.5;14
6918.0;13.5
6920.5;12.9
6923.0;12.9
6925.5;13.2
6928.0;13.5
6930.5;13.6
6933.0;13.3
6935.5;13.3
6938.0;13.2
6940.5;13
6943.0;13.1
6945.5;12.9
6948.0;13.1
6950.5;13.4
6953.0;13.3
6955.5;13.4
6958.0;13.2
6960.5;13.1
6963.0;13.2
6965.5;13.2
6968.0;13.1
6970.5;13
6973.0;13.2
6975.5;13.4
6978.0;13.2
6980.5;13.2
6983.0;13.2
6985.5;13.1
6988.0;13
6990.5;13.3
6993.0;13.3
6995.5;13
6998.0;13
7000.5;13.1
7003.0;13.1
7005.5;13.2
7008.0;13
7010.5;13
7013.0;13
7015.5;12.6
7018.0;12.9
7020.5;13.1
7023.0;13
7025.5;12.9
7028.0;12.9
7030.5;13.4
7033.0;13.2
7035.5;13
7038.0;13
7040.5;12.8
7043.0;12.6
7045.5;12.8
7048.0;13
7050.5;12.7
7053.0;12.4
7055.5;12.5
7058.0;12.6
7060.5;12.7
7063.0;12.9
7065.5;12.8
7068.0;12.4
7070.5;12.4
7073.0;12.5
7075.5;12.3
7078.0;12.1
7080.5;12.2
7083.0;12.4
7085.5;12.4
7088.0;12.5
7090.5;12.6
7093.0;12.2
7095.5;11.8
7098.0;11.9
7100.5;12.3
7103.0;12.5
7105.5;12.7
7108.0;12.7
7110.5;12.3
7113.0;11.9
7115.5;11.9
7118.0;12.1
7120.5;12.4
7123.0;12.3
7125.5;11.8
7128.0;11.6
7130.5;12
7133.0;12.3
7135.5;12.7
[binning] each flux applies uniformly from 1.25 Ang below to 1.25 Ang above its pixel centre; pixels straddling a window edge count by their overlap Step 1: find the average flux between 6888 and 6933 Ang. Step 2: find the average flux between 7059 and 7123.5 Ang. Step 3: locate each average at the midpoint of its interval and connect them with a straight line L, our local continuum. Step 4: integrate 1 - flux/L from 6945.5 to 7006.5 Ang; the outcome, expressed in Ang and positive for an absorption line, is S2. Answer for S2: -1.0 Ang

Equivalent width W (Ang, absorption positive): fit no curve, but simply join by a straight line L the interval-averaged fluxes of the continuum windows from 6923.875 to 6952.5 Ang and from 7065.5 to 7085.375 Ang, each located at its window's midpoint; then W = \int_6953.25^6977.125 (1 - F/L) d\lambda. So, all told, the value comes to -0.3 Ang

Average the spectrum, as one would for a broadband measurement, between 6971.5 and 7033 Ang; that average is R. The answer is 13.1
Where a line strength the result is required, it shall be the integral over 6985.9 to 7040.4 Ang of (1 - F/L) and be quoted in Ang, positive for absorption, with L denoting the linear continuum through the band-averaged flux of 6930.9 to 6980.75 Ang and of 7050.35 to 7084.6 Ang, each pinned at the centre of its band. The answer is -0.9 Ang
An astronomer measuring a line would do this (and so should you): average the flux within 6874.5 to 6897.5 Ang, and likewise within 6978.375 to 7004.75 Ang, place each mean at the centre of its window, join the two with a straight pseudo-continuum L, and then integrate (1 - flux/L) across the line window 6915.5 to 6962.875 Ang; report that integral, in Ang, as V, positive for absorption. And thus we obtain 0.27 Ang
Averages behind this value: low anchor 13.5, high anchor 13.1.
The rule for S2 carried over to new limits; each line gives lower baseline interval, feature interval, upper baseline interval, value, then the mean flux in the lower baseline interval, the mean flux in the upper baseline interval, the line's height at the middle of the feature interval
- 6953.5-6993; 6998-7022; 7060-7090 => -0.1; 13.2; 12.5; 12.9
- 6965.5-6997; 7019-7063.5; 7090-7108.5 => -0.4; 13.2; 12.3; 12.7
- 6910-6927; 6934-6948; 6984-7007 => 0.2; 13.4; 13.1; 13.3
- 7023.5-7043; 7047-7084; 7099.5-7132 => 0.5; 13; 12.2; 12.7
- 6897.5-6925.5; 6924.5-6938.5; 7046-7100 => -0.2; 13.3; 12.4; 13.2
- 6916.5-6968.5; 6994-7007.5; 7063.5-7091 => -0.2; 13.2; 12.4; 12.9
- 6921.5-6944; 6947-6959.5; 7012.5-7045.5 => -0.1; 13.2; 12.9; 13.2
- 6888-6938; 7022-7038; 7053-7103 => -0.5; 13.3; 12.4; 12.7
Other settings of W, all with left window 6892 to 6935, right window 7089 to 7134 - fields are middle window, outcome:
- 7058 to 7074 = -0.2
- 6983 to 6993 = -0.2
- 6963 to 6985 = -0.4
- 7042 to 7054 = -0.2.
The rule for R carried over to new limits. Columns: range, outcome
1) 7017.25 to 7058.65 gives 12.9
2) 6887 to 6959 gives 13.3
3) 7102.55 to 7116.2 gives 12.3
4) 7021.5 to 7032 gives 13.1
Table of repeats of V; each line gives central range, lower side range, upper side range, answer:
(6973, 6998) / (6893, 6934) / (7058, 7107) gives -0.5 Ang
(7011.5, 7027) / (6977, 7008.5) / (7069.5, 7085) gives 0.0 Ang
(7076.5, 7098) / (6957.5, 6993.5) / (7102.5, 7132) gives 0.2 Ang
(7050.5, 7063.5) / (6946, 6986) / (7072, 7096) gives -0.1 Ang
